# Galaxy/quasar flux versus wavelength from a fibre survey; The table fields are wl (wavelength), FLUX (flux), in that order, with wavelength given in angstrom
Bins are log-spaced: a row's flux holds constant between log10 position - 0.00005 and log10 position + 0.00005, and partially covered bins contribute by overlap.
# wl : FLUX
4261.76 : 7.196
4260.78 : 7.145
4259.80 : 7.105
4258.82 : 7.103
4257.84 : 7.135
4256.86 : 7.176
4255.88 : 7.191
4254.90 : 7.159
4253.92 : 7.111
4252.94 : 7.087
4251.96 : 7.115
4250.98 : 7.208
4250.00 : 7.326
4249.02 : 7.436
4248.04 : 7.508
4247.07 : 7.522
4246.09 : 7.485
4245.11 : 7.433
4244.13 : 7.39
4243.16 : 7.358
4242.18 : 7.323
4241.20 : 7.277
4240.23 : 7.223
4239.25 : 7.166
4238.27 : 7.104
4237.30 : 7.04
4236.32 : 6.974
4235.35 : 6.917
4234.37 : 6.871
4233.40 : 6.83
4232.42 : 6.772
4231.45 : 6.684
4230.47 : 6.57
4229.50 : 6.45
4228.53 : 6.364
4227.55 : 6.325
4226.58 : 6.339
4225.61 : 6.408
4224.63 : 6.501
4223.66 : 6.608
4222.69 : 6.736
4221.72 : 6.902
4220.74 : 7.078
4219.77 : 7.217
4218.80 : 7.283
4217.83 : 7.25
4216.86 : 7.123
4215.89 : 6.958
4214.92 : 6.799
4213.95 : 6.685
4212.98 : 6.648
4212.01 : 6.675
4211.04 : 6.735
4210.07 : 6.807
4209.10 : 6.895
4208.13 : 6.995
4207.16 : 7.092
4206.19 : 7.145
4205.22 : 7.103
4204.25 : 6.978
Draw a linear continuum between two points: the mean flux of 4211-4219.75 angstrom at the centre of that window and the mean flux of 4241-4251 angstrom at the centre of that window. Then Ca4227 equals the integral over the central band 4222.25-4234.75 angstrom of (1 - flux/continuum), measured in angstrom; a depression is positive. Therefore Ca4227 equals 1.0 angstrom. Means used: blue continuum 6.94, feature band 6.57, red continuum 7.4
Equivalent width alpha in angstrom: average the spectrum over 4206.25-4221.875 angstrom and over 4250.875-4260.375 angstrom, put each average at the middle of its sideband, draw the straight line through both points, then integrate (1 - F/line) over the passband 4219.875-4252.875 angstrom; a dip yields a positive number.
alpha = 0.33 angstrom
